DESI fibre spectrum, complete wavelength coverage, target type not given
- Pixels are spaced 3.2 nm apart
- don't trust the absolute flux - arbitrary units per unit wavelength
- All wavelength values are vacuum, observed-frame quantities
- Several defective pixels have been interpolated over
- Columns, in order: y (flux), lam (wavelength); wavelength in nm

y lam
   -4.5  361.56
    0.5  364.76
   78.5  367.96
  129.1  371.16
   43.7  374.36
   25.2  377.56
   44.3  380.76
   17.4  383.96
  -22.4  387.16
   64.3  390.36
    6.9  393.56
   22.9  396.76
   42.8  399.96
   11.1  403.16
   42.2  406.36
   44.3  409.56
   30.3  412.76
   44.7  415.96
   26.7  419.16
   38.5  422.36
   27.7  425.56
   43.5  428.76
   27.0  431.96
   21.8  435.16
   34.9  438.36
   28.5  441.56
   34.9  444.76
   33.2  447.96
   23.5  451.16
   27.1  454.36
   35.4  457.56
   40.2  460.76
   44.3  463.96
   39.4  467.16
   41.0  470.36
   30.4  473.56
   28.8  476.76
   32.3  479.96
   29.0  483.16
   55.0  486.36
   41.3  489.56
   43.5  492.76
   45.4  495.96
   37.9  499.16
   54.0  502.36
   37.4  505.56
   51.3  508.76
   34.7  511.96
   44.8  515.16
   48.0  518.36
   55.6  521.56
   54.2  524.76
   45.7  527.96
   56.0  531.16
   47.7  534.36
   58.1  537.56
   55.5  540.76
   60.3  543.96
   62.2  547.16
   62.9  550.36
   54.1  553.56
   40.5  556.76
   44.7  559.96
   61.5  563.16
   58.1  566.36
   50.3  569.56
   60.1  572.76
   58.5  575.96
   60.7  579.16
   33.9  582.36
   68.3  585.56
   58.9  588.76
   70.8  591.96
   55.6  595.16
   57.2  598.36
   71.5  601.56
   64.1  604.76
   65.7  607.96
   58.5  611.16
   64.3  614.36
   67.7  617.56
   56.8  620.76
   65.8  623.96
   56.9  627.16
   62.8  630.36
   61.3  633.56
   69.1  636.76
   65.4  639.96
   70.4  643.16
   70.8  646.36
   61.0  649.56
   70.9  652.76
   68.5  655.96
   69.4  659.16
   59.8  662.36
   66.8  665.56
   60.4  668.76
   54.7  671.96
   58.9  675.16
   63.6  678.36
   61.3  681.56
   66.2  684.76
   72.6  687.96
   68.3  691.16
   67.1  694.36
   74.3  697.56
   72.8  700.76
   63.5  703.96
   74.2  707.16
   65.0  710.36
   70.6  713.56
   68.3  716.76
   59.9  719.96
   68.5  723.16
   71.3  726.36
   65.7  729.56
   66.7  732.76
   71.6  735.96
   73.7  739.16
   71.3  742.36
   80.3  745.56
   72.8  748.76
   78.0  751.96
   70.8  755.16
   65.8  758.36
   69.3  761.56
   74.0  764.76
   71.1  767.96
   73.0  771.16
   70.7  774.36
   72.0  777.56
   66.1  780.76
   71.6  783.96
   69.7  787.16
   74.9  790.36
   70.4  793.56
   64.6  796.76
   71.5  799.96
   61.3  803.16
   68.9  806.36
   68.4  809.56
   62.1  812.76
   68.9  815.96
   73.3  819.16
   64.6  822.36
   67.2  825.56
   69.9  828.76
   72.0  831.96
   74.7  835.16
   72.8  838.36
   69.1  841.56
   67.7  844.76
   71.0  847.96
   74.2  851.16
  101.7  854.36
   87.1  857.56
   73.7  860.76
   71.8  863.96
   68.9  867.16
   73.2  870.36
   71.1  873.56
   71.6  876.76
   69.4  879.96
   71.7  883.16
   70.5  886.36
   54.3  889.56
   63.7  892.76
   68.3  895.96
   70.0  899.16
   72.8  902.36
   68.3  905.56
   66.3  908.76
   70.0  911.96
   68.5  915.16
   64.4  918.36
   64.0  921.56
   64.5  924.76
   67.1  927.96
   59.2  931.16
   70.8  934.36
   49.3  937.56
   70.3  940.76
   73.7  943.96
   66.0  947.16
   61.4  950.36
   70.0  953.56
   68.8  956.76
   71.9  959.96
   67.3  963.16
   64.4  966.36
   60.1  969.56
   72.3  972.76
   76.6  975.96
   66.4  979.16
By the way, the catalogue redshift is 0.301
